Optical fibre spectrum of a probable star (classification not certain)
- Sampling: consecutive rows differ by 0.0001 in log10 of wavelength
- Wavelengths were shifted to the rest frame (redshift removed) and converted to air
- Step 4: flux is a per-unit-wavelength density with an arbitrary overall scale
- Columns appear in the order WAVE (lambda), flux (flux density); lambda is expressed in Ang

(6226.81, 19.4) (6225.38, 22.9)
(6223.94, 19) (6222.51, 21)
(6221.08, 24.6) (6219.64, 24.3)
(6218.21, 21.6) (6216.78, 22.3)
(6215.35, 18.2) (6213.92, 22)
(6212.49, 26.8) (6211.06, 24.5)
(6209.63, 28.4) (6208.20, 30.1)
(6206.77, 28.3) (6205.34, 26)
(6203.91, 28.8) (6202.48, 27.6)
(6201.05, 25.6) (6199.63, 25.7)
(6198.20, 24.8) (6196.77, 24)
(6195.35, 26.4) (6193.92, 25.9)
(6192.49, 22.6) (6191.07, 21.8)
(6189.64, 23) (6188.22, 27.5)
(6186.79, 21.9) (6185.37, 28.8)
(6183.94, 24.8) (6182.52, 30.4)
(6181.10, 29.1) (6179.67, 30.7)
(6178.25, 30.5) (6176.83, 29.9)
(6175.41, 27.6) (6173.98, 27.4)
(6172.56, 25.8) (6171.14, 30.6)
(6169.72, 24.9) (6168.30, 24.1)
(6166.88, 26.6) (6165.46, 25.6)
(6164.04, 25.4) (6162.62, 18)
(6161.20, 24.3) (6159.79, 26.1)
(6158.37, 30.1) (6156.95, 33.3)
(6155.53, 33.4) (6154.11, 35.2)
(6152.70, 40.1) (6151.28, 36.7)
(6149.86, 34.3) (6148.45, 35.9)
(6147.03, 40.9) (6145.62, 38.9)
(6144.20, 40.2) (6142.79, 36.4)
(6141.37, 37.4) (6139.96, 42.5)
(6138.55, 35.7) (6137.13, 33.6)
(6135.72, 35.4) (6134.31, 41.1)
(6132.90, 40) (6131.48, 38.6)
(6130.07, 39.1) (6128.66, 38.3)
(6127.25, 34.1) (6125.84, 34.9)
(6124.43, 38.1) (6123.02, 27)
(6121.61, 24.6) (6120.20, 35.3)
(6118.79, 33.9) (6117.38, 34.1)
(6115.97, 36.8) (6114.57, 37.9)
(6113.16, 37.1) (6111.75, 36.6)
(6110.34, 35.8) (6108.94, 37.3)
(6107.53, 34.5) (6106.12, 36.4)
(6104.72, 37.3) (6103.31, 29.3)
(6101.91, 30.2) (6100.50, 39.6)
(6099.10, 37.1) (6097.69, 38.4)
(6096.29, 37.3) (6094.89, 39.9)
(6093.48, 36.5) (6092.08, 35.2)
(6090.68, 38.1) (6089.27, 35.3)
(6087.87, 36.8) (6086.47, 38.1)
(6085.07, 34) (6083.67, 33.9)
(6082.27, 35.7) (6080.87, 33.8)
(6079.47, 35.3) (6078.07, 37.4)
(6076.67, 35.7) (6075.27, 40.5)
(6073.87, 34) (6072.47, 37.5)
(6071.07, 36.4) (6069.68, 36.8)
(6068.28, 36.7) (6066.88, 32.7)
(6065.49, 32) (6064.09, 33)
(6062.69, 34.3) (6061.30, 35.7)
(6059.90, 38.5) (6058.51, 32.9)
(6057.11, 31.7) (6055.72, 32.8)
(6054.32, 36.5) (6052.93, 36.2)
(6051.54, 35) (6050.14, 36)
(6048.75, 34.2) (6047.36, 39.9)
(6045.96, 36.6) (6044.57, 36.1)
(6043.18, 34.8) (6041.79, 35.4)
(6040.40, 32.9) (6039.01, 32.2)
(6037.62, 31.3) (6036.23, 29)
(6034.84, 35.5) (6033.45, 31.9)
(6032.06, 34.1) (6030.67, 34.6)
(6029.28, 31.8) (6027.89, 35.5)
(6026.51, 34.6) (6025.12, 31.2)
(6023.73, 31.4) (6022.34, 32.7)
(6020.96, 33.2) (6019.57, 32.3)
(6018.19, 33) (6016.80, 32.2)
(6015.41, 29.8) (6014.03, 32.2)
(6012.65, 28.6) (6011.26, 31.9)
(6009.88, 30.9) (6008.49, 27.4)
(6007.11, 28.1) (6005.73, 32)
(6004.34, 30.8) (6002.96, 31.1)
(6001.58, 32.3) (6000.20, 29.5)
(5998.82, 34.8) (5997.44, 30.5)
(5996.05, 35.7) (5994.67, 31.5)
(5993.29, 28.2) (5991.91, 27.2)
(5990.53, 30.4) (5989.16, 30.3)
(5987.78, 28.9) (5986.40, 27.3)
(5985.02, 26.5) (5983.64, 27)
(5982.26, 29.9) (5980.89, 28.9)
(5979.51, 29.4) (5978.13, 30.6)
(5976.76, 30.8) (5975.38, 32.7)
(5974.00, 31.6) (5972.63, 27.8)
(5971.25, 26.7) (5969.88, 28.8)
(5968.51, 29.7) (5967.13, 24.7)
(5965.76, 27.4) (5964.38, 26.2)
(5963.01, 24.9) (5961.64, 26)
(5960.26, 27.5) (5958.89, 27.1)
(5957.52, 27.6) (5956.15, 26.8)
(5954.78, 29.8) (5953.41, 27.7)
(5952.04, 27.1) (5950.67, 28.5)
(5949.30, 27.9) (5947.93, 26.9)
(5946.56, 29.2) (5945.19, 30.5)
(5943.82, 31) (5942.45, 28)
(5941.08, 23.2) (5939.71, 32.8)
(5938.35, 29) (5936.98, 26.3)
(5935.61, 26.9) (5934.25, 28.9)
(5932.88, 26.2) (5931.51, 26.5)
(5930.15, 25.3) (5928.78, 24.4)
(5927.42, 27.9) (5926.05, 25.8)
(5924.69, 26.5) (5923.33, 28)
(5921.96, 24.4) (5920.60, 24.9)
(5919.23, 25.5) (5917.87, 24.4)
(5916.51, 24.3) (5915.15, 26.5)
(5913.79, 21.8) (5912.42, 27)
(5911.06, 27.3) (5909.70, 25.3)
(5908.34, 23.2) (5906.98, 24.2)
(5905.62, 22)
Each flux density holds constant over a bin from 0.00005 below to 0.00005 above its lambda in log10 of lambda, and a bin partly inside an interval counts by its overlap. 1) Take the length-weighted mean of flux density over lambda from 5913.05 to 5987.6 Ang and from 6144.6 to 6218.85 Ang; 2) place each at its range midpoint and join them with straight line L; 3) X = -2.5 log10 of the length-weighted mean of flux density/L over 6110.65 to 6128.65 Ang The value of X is -0.23 mag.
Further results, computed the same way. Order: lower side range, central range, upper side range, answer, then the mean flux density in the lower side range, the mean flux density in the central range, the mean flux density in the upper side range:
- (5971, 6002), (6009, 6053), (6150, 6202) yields -0.14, 30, 33.3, 27.5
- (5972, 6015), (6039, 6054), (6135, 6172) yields -0.15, 30.2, 35.6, 32.5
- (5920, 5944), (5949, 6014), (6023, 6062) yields 0.04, 26.9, 29.1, 34.2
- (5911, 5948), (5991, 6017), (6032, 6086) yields 0.02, 26.8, 30.7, 34.9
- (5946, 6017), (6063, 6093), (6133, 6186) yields -0.17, 29.2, 35.7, 31.8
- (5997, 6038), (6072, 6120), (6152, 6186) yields -0.20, 31.8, 36.1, 28.4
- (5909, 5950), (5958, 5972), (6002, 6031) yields 0.07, 26.8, 26.9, 31.7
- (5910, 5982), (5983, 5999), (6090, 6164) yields -0.01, 27.4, 29.7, 35.3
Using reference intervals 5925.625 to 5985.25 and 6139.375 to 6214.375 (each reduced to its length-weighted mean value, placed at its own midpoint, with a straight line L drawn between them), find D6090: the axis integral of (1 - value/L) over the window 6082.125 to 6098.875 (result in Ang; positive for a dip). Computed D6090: -4.7 Ang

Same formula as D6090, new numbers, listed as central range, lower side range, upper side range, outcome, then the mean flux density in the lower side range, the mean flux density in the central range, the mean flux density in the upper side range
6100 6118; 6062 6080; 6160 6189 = -1.8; 35.6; 35.6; 26.7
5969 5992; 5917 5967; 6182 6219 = -2.0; 27.1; 29.2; 25.3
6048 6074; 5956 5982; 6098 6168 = -2.6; 28.2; 34.9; 34.5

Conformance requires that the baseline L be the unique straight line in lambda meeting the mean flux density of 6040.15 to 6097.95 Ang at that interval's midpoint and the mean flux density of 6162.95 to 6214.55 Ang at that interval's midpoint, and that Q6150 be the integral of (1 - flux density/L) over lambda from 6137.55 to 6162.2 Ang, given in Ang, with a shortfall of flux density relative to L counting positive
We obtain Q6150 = -4.7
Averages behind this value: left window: 35.7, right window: 26.4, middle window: 35.1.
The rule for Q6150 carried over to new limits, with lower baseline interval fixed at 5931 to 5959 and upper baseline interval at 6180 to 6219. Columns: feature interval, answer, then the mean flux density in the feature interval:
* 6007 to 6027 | -3.0 Ang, 31.4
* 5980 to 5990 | -0.3 Ang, 28.5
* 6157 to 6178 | -0.6 Ang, 26.5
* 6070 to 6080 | -3.7 Ang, 36.7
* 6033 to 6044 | -2.4 Ang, 32.9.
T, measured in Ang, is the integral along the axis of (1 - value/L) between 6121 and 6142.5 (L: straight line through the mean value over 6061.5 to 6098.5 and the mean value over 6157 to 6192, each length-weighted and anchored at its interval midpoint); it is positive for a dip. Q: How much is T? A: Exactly -3.7 Ang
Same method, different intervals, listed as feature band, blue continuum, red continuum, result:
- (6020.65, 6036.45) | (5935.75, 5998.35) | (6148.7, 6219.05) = -2.74 Ang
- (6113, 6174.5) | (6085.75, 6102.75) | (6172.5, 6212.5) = -3.04 Ang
